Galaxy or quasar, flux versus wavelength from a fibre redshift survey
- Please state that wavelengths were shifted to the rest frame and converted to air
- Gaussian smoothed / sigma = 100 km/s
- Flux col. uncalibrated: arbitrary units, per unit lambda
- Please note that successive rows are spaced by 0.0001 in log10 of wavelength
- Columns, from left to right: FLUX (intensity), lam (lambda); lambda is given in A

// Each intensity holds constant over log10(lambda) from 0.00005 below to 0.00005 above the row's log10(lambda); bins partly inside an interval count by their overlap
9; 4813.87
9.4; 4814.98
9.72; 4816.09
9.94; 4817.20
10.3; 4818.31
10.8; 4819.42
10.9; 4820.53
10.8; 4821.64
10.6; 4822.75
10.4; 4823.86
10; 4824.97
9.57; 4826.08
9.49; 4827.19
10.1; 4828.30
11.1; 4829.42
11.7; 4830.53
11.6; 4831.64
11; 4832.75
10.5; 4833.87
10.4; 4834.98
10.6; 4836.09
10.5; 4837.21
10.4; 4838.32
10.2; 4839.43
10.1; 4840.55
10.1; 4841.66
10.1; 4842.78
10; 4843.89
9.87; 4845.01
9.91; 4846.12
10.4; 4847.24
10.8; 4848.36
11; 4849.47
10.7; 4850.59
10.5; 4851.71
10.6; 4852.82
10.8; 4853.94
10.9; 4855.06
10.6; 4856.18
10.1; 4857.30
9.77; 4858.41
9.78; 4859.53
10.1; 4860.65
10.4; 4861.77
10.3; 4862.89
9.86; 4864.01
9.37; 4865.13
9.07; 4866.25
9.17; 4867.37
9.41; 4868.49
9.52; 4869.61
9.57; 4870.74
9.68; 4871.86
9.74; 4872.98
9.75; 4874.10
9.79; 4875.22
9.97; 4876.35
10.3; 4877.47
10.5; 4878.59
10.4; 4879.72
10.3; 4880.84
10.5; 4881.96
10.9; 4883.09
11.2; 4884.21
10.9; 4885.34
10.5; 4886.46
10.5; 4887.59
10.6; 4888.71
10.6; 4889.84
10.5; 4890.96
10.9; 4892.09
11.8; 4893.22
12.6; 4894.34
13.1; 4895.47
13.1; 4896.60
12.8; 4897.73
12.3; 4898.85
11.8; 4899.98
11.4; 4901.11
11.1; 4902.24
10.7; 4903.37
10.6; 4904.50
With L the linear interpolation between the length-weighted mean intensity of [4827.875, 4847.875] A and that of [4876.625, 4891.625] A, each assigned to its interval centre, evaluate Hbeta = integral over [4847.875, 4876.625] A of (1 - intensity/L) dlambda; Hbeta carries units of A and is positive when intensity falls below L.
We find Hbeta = 1.3 A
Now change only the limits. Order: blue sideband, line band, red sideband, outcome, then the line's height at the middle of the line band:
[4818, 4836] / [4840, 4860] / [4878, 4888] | 0.5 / 10.6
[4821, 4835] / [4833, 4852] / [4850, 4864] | 0.2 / 10.5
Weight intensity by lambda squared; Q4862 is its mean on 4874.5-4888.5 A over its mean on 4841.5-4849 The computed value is 1.04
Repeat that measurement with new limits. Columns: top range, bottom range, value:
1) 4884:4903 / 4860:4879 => 1.19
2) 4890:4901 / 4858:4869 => 1.25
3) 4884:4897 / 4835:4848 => 1.13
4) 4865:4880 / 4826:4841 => 0.94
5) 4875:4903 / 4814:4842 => 1.10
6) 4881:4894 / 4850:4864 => 1.06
